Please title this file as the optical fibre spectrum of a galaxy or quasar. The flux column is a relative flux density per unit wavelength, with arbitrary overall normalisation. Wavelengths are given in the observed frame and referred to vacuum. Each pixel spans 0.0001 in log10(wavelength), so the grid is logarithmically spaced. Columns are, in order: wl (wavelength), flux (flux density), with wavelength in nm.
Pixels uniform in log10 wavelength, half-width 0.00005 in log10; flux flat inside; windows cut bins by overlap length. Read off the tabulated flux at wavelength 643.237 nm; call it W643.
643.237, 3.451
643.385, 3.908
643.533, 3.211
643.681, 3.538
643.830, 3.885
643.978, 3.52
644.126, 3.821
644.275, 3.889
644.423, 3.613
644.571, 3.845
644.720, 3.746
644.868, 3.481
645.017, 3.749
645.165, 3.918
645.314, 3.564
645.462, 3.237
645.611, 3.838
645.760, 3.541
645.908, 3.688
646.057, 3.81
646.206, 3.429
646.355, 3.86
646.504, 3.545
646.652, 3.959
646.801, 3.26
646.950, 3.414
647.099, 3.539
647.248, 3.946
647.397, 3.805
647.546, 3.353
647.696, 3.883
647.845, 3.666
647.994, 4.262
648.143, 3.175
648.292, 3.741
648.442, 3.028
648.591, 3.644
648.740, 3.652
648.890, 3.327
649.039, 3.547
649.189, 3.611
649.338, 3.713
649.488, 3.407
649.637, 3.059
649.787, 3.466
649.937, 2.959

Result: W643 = 3.451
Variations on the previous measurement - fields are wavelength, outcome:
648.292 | 3.741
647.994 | 4.262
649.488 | 3.407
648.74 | 3.652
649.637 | 3.059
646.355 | 3.86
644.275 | 3.889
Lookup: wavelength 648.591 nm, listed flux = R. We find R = 3.644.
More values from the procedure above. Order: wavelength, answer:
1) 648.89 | 3.327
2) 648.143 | 3.175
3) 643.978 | 3.52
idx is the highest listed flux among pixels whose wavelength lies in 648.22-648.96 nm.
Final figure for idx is 3.741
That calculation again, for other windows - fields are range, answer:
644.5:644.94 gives 3.845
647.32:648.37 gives 4.262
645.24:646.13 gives 3.838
